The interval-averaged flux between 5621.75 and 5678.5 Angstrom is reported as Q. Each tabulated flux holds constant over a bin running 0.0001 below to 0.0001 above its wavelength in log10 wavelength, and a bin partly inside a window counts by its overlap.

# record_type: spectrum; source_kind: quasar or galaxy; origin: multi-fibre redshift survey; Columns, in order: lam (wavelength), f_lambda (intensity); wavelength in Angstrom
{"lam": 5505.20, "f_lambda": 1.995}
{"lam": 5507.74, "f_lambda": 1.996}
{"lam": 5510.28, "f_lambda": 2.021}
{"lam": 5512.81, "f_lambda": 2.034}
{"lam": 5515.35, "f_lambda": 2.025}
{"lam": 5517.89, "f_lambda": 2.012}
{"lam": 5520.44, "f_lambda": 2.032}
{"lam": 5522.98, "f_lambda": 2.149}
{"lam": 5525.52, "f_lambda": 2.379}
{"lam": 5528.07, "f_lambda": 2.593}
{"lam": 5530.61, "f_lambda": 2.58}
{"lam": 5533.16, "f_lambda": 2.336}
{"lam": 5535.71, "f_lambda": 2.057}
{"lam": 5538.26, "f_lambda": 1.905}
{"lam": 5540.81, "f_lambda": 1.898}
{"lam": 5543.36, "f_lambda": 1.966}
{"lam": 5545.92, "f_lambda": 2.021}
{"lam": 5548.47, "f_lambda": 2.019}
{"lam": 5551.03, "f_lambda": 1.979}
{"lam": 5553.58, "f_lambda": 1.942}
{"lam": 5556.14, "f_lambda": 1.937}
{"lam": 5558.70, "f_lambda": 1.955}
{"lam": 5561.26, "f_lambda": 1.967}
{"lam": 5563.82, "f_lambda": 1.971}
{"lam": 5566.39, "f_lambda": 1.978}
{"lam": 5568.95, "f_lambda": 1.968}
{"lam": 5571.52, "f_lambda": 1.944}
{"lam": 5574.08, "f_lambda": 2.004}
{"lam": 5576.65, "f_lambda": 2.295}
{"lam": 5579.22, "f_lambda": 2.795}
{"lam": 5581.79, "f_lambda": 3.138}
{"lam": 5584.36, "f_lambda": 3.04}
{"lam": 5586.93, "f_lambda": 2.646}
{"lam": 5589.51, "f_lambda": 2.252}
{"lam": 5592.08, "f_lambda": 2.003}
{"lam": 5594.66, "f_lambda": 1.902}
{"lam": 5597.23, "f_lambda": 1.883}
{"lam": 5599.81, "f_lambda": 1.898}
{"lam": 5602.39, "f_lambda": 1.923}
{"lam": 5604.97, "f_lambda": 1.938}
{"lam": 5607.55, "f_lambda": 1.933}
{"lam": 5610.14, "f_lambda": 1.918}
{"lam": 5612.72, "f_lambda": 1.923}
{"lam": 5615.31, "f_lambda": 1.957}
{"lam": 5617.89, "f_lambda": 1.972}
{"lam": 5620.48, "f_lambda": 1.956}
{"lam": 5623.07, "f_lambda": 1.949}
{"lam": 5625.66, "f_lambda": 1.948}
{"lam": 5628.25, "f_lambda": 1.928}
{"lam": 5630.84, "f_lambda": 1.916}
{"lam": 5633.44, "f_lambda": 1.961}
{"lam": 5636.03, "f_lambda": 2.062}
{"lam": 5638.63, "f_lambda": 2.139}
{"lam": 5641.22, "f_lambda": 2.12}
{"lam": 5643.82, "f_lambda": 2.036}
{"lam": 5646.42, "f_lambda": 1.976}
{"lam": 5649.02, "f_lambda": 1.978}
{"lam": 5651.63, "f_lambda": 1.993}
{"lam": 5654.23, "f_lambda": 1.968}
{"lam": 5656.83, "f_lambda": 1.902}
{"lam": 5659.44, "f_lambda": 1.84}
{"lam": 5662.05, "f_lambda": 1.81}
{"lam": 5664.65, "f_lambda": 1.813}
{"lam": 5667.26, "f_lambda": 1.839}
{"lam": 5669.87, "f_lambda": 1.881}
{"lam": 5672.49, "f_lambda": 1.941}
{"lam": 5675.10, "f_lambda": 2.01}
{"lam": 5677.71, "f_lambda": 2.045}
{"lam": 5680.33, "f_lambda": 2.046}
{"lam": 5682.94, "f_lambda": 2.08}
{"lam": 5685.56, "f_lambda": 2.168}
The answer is 1.96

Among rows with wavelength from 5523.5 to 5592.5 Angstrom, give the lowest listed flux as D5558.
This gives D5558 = 1.898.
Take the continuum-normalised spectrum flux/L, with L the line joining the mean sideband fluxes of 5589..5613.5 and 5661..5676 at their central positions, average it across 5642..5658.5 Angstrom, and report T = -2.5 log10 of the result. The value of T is -0.043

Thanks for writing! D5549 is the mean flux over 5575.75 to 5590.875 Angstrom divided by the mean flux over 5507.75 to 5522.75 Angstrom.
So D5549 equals 1.33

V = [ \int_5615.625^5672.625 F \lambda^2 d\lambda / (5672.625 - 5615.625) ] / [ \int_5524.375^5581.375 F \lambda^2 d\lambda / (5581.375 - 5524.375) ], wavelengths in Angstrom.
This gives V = 0.95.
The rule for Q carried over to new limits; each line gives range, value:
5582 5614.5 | 2.14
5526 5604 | 2.16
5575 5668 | 2.07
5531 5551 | 2.05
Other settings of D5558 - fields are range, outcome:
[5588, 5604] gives 1.883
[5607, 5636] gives 1.916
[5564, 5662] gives 1.84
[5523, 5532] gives 2.379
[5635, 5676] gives 1.81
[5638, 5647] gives 1.976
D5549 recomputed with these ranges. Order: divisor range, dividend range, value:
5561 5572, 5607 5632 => 0.99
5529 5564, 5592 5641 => 0.96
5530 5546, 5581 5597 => 1.16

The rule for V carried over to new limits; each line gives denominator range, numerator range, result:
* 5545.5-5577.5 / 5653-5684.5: 1.01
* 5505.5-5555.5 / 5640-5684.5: 0.98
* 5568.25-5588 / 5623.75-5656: 0.82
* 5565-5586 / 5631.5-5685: 0.85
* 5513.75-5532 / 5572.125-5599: 1.08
